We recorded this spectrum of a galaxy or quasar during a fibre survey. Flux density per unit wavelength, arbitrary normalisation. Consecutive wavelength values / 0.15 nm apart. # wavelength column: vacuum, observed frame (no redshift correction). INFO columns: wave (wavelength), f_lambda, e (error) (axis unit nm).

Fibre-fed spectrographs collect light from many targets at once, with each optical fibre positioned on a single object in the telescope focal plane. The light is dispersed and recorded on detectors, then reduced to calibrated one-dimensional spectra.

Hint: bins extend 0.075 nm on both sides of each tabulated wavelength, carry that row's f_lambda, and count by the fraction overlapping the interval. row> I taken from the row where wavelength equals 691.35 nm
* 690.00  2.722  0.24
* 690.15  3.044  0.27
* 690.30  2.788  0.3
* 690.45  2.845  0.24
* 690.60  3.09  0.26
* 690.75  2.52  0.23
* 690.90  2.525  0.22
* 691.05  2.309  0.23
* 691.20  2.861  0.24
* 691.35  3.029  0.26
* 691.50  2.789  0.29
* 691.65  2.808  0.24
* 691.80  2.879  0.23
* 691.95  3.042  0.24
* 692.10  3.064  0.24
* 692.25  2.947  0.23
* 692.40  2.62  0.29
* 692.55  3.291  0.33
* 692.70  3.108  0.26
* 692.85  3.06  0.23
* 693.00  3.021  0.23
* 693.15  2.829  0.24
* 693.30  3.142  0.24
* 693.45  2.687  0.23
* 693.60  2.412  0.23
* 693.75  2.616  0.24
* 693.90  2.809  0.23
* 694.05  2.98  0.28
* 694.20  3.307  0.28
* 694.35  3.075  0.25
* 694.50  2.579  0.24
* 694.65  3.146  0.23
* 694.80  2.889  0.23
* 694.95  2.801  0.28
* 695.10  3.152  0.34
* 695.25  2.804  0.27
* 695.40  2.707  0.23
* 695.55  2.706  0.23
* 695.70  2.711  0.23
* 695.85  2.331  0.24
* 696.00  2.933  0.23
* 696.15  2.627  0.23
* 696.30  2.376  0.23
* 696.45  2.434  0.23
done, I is 3.029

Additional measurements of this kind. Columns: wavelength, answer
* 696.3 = 2.376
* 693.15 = 2.829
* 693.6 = 2.412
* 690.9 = 2.525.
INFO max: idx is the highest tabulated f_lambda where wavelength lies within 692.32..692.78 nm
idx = 3.291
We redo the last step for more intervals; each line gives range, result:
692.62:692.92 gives 3.108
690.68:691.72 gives 3.029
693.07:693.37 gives 3.142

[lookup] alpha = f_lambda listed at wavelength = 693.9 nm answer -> 2.809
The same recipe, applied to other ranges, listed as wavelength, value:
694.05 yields 2.98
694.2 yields 3.307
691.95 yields 3.042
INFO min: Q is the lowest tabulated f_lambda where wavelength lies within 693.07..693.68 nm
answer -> 2.412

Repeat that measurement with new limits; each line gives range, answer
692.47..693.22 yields 2.829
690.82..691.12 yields 2.309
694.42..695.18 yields 2.579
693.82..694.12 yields 2.809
